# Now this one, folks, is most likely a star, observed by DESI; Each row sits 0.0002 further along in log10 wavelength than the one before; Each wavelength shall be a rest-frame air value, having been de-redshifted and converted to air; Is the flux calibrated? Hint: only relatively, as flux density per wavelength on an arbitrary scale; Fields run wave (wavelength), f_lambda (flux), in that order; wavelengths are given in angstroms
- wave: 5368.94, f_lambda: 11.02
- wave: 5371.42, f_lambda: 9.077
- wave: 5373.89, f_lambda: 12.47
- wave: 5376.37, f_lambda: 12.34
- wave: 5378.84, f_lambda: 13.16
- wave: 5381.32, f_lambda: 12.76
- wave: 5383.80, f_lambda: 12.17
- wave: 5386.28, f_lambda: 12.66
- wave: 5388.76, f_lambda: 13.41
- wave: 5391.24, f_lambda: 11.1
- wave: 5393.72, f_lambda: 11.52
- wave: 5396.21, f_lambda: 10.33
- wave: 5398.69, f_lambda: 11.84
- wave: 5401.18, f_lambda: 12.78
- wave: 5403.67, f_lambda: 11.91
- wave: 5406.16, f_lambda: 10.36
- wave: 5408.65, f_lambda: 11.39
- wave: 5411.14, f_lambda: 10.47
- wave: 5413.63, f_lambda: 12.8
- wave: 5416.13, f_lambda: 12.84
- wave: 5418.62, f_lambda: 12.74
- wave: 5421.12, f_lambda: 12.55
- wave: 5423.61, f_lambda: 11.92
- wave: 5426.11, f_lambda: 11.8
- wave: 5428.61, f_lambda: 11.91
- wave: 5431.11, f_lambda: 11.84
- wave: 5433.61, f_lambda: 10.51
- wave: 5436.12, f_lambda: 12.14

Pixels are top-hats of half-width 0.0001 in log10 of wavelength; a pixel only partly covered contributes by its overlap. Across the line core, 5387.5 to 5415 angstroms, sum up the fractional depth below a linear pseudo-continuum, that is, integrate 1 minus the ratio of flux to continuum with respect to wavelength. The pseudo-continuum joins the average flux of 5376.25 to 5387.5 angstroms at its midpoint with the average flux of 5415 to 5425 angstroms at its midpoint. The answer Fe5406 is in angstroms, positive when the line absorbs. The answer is 2.1 angstroms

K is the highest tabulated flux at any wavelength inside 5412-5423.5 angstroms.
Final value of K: 12.84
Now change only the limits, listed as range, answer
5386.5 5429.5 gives 13.41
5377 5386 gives 13.16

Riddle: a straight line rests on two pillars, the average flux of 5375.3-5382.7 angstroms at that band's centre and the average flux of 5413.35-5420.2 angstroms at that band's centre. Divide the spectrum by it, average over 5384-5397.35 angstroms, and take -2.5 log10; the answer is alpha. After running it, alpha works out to 0.08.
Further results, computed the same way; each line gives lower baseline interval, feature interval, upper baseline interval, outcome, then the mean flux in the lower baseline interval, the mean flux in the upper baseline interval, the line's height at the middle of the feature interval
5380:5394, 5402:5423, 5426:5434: 0.00 mag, 12.3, 11.6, 11.9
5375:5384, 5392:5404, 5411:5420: 0.08 mag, 12.7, 12.4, 12.5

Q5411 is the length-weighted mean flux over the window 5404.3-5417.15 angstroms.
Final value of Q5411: 11.6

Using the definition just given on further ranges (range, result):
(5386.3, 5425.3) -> 11.9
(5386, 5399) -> 11.8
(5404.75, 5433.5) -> 11.8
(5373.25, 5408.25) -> 12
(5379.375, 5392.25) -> 12.5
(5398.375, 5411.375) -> 11.5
